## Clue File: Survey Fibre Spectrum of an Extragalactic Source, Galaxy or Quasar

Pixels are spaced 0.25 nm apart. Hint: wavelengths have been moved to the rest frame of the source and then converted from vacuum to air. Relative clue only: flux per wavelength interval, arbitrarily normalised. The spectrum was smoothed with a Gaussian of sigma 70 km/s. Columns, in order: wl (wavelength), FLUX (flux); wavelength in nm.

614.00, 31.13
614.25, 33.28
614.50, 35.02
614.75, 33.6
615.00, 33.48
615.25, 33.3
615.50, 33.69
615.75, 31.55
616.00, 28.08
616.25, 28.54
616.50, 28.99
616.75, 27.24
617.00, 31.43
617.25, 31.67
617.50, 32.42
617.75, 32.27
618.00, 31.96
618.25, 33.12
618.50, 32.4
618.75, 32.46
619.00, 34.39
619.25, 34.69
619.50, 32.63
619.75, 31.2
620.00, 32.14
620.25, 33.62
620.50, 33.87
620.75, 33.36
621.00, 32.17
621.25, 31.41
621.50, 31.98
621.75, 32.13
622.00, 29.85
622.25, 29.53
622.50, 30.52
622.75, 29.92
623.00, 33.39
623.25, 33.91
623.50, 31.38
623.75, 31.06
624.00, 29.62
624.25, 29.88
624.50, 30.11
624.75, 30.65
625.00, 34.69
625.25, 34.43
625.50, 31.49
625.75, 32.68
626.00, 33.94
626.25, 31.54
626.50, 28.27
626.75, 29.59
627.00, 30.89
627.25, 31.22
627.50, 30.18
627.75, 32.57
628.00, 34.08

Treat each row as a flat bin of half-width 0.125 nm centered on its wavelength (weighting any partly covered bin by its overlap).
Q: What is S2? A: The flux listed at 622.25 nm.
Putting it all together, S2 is 29.53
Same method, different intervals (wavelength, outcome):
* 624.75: 30.65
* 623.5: 31.38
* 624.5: 30.11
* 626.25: 31.54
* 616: 28.08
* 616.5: 28.99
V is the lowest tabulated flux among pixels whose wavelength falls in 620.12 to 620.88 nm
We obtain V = 33.36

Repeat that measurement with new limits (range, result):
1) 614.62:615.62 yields 33.3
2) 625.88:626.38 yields 31.54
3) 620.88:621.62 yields 31.41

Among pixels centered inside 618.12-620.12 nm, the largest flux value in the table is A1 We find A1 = 34.69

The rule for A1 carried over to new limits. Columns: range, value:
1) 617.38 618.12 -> 32.42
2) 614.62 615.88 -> 33.69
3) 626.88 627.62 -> 31.22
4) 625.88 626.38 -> 33.94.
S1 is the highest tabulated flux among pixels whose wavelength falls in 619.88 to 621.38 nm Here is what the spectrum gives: 33.87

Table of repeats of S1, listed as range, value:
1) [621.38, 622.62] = 32.13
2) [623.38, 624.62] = 31.38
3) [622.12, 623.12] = 33.39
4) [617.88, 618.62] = 33.12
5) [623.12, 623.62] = 33.91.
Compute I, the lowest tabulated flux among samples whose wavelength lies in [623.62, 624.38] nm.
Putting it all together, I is 29.62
